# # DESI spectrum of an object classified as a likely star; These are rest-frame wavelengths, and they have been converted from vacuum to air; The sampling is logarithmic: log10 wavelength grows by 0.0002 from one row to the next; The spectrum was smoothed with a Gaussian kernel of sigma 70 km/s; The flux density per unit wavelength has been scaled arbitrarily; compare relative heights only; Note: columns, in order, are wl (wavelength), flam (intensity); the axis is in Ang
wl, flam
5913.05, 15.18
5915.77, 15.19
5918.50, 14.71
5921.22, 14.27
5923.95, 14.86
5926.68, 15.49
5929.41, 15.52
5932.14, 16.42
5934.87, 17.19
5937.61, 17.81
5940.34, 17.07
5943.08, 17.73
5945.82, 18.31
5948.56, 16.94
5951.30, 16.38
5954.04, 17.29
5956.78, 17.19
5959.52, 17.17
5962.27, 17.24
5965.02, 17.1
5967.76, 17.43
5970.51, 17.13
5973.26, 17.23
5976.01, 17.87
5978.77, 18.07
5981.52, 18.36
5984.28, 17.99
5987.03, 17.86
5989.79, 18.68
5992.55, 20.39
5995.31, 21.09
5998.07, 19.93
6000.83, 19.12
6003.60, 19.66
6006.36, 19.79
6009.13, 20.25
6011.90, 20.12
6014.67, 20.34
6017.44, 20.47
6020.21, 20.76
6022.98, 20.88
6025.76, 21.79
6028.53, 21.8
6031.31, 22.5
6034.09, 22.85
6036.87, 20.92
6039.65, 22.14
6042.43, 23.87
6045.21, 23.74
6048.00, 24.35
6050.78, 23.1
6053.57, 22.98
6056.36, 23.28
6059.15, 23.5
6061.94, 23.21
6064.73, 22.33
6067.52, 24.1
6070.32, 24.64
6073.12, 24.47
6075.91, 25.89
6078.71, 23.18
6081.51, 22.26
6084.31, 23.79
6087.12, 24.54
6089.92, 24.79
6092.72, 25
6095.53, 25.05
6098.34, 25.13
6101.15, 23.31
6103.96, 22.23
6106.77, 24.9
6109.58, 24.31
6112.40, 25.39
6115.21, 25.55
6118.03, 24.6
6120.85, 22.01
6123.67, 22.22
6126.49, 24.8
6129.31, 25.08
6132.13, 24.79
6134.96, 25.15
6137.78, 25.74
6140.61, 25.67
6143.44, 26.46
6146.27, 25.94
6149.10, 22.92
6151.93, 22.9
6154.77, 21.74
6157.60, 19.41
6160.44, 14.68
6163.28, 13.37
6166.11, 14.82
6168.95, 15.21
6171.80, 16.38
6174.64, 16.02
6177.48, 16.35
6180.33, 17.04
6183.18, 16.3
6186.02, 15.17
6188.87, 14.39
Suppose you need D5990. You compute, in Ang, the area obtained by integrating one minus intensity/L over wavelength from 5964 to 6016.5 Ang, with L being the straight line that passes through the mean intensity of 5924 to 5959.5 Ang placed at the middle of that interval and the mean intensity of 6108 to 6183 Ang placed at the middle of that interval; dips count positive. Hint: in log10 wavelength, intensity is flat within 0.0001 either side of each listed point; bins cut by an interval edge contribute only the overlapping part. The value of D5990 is -2.7 Ang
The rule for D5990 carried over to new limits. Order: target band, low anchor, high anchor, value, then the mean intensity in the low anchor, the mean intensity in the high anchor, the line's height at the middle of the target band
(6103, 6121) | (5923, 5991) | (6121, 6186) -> -4.1 Ang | 17.2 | 20.5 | 19.8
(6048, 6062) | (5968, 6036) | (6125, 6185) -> -2.3 Ang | 19.8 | 20.5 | 20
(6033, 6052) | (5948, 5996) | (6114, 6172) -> -3.4 Ang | 17.8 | 22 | 19.5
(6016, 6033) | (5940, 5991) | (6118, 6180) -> -2.5 Ang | 17.5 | 21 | 18.7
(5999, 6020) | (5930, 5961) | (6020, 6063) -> 0.8 Ang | 17.2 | 22.7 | 20.8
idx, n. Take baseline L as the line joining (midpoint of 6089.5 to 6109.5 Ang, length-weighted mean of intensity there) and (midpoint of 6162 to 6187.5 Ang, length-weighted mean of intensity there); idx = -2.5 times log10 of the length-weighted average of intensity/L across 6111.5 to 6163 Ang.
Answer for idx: -0.17 mag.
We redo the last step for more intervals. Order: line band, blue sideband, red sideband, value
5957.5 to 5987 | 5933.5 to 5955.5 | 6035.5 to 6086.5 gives 0.07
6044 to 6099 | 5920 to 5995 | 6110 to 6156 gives -0.10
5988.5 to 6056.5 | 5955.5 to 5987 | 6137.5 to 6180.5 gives -0.18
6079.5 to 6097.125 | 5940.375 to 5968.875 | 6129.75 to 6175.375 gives -0.22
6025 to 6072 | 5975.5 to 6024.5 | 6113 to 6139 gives -0.08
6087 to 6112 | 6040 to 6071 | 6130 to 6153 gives -0.01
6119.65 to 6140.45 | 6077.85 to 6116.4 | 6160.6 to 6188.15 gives -0.19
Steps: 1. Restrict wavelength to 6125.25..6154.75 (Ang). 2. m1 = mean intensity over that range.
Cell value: 24.8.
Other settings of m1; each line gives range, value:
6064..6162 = 23.8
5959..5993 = 17.8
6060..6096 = 24.1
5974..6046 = 20.4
